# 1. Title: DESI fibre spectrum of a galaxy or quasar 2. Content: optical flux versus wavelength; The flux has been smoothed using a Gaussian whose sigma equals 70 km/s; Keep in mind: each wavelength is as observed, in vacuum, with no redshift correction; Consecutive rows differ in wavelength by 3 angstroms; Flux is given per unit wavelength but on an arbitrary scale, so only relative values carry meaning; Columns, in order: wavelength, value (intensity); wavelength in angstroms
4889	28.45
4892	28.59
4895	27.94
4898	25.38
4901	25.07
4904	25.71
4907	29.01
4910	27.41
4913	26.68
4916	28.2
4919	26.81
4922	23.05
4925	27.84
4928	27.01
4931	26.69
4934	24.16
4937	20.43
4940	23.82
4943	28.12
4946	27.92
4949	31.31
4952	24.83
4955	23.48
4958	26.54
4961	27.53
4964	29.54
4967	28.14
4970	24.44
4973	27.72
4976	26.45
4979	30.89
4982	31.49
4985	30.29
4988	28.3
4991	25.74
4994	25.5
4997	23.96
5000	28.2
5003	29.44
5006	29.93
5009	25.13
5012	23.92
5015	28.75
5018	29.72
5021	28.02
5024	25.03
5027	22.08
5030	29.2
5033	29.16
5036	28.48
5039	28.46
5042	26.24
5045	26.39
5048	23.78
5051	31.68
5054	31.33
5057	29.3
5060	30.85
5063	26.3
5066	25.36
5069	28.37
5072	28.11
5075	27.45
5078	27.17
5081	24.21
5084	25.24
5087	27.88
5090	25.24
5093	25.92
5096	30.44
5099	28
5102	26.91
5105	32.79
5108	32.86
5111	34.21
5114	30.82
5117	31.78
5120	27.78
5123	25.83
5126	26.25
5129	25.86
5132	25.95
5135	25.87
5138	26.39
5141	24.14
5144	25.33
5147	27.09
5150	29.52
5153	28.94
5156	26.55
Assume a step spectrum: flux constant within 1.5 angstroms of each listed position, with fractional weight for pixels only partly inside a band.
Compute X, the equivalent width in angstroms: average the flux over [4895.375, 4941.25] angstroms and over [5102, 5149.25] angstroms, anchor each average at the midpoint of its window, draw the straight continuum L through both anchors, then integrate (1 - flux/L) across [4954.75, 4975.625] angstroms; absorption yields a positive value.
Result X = -0.43 angstroms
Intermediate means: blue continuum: 25.9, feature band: 26.9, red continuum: 28.2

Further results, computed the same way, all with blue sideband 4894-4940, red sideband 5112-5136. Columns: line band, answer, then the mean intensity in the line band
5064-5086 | 0.6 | 26.6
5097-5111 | -1.6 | 30.6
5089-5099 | 0.0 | 27.4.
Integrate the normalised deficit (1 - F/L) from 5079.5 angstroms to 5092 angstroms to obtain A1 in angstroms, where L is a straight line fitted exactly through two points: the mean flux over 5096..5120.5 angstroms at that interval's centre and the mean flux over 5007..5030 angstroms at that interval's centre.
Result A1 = 1.7 angstroms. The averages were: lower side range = 26.4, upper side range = 30.7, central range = 25.7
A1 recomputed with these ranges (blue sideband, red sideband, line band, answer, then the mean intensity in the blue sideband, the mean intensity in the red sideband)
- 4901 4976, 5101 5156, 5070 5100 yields 0.91 angstroms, 26.5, 28.2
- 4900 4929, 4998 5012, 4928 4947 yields 1.17 angstroms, 26.7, 27.6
